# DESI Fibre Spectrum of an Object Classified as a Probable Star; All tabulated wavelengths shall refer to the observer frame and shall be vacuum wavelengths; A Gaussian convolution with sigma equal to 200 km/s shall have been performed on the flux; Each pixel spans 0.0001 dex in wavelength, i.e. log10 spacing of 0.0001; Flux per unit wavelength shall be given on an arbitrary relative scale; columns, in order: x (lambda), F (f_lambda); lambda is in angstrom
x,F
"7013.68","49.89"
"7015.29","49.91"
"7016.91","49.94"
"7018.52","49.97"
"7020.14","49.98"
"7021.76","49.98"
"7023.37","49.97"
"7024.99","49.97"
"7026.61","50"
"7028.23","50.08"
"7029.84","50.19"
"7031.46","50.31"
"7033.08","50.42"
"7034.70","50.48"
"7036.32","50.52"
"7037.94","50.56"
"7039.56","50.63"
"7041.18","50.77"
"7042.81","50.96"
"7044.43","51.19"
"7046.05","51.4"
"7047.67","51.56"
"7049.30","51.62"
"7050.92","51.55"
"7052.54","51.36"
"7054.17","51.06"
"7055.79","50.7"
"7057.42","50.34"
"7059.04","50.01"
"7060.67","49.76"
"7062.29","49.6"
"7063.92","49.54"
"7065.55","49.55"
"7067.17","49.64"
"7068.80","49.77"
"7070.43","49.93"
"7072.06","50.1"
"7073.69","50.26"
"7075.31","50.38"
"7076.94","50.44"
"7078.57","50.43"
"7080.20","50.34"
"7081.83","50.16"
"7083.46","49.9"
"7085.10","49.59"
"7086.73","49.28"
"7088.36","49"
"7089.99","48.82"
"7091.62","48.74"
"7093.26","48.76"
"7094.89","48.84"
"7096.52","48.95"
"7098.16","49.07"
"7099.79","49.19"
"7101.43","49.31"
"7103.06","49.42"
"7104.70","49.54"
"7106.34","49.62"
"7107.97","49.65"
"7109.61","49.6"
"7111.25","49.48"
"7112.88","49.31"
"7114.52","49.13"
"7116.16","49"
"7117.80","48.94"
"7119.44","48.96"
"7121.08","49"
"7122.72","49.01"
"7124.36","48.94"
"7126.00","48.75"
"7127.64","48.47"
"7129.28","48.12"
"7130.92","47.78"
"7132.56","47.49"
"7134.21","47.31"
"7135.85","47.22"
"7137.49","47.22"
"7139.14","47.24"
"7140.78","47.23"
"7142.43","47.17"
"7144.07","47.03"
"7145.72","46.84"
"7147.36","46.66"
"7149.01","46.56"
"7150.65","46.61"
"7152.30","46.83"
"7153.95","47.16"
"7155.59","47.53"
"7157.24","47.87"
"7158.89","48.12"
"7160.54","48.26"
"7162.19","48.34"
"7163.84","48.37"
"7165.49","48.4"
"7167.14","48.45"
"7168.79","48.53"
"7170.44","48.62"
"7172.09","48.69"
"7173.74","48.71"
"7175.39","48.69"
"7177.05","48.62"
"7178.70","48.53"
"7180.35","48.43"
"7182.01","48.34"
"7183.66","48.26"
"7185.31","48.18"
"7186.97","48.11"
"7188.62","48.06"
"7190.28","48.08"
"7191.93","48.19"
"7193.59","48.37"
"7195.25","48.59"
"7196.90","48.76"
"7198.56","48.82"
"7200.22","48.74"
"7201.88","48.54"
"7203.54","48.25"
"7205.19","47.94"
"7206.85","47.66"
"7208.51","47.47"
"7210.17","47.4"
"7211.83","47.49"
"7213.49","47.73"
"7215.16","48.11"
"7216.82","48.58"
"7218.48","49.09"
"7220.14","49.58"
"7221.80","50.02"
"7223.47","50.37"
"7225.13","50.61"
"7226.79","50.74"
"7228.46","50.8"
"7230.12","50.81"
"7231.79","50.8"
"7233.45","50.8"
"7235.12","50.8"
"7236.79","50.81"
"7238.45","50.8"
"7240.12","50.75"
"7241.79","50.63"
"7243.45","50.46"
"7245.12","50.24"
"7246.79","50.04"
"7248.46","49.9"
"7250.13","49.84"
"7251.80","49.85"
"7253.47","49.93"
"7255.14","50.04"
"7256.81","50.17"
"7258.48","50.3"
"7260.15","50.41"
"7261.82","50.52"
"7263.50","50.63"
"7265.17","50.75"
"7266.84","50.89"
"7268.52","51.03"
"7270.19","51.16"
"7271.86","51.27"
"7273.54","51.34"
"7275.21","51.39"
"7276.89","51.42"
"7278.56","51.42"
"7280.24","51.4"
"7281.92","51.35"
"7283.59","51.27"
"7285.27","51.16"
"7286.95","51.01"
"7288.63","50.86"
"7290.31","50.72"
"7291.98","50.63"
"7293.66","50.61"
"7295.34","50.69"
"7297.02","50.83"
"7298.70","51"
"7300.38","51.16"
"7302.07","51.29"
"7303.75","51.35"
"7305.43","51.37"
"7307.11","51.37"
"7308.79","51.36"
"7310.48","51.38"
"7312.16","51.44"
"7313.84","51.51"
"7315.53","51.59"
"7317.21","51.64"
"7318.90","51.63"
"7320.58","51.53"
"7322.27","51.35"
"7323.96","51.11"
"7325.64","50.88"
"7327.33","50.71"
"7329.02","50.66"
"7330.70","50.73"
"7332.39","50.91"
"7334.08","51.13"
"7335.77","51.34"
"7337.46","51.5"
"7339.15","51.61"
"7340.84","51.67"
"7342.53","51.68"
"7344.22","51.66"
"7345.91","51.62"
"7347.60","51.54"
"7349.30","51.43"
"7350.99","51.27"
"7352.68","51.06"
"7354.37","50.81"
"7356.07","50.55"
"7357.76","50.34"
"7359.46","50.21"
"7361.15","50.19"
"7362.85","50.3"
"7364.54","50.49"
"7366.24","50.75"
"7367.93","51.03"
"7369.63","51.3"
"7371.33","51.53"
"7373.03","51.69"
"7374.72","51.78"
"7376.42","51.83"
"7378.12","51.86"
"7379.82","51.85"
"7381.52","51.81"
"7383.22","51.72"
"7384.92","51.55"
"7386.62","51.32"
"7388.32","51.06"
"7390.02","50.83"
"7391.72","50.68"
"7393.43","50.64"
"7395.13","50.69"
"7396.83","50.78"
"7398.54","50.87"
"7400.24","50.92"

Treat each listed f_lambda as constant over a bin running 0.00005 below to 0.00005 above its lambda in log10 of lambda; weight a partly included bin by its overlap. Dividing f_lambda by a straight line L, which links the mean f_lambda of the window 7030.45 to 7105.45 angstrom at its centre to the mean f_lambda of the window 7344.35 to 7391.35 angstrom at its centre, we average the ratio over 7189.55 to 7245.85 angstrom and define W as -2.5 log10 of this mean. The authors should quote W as 0.03 mag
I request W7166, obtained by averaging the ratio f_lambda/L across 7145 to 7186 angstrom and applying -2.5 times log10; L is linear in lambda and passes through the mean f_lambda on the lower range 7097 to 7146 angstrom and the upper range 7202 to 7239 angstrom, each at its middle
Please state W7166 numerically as 0.02 mag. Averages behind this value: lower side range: 48.5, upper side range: 49.4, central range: 48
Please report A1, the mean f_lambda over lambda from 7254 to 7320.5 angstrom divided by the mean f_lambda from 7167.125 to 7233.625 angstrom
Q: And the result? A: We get 1.05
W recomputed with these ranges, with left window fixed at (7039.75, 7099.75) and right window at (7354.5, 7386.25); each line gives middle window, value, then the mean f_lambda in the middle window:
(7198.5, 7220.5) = 0.05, 48.2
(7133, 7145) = 0.07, 47.2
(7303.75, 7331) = -0.01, 51.3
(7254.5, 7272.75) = 0.00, 50.7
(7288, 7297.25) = 0.00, 50.7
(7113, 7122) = 0.03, 49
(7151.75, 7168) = 0.05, 47.9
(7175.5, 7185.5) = 0.04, 48.4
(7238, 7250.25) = 0.01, 50.3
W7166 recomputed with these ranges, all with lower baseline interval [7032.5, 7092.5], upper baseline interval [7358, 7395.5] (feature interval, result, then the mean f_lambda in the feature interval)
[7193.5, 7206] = 0.046 mag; 48.5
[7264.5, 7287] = -0.008 mag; 51.2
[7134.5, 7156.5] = 0.077 mag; 47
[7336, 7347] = -0.012 mag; 51.6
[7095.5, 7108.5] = 0.023 mag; 49.3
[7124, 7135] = 0.052 mag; 48.1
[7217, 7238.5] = 0.007 mag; 50.4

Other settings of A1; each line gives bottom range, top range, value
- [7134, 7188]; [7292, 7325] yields 1.07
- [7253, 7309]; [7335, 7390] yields 1.01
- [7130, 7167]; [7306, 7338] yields 1.08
